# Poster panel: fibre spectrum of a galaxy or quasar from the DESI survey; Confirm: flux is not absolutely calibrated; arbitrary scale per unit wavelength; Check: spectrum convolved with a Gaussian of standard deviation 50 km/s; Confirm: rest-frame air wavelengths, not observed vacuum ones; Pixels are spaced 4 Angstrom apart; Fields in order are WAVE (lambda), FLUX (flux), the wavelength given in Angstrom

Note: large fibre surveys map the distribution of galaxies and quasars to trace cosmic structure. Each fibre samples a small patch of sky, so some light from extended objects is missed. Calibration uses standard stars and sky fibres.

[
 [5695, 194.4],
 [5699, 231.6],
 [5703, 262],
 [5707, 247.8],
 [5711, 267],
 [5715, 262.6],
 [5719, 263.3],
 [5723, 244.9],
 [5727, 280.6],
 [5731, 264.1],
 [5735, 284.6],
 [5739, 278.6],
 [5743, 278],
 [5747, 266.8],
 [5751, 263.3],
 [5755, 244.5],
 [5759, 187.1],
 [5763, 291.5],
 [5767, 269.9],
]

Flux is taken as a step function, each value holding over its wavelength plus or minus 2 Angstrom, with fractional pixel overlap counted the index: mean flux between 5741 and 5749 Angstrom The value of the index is 272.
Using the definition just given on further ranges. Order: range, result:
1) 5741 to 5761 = 248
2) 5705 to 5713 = 257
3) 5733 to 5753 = 274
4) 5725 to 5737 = 276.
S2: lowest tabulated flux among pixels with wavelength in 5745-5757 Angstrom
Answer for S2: 244.5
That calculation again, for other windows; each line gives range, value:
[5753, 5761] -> 187.1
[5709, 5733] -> 244.9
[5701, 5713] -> 247.8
